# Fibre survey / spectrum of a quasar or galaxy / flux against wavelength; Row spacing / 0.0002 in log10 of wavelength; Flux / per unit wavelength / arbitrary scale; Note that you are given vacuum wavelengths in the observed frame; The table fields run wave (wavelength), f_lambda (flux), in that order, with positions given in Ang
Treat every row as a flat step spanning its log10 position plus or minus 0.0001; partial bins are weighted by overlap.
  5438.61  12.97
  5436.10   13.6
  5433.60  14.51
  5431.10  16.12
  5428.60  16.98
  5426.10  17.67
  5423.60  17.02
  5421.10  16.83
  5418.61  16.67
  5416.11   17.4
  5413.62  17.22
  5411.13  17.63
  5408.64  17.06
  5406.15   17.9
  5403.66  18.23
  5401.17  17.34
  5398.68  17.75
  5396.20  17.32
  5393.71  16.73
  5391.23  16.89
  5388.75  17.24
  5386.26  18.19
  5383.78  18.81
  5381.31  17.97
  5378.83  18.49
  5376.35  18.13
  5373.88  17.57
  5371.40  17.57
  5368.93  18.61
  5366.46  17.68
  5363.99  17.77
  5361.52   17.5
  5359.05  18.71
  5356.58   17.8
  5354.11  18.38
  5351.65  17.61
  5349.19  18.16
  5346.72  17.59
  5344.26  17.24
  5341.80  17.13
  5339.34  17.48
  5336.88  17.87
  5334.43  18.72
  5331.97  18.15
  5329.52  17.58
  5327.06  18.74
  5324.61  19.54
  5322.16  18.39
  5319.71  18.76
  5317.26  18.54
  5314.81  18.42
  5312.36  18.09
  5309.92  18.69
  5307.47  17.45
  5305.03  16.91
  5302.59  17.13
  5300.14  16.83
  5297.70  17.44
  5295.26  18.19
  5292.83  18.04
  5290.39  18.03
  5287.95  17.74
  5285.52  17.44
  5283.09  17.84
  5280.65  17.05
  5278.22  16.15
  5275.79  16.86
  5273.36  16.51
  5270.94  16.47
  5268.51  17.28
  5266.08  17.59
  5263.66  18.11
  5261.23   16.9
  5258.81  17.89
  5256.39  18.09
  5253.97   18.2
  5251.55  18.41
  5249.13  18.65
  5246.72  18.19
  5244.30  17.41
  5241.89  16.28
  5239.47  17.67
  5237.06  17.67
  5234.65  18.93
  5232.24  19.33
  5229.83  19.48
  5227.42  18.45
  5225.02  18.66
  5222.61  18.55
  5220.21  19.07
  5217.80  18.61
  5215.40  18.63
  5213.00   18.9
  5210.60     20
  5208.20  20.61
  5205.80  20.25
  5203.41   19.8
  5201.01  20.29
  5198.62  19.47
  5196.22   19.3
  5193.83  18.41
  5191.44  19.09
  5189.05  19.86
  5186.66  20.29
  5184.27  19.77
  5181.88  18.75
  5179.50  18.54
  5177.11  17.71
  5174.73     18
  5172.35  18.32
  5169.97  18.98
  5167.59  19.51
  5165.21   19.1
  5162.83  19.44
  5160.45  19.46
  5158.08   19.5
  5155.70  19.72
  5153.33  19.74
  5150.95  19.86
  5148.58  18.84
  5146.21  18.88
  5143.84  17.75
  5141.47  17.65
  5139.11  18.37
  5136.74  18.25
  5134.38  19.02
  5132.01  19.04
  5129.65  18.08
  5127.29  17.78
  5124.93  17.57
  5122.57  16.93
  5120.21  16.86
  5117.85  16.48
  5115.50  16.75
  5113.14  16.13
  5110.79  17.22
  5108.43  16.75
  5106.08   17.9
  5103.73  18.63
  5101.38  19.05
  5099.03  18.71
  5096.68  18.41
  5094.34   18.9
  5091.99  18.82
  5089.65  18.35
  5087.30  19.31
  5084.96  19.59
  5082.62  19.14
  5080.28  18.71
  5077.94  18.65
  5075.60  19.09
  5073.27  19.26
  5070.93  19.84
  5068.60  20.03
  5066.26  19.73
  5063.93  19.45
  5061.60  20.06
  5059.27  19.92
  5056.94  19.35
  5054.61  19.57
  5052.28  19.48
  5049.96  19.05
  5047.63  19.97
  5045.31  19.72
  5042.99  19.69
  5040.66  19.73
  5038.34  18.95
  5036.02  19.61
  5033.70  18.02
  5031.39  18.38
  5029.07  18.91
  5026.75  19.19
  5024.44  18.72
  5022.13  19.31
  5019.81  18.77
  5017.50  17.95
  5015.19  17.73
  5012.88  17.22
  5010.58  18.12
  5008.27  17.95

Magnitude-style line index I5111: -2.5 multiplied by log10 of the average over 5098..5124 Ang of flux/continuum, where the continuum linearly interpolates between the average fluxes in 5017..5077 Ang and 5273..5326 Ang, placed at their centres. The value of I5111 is 0.09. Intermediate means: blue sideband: 19.3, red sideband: 17.8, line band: 17.4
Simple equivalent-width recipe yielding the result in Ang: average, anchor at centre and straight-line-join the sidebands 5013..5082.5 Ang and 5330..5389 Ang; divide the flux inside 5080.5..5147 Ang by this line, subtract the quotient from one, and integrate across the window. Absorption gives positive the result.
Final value 2.9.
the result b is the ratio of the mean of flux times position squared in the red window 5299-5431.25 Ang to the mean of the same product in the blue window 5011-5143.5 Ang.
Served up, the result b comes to 1.06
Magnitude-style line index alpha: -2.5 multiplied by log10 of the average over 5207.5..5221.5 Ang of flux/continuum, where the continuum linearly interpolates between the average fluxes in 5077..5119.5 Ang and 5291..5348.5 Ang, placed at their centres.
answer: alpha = -0.07 mag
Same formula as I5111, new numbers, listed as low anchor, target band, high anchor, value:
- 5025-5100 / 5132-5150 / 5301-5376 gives 0.02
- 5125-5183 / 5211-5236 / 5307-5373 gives -0.02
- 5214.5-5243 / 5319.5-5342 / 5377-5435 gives -0.03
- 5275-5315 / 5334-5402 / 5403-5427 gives -0.02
